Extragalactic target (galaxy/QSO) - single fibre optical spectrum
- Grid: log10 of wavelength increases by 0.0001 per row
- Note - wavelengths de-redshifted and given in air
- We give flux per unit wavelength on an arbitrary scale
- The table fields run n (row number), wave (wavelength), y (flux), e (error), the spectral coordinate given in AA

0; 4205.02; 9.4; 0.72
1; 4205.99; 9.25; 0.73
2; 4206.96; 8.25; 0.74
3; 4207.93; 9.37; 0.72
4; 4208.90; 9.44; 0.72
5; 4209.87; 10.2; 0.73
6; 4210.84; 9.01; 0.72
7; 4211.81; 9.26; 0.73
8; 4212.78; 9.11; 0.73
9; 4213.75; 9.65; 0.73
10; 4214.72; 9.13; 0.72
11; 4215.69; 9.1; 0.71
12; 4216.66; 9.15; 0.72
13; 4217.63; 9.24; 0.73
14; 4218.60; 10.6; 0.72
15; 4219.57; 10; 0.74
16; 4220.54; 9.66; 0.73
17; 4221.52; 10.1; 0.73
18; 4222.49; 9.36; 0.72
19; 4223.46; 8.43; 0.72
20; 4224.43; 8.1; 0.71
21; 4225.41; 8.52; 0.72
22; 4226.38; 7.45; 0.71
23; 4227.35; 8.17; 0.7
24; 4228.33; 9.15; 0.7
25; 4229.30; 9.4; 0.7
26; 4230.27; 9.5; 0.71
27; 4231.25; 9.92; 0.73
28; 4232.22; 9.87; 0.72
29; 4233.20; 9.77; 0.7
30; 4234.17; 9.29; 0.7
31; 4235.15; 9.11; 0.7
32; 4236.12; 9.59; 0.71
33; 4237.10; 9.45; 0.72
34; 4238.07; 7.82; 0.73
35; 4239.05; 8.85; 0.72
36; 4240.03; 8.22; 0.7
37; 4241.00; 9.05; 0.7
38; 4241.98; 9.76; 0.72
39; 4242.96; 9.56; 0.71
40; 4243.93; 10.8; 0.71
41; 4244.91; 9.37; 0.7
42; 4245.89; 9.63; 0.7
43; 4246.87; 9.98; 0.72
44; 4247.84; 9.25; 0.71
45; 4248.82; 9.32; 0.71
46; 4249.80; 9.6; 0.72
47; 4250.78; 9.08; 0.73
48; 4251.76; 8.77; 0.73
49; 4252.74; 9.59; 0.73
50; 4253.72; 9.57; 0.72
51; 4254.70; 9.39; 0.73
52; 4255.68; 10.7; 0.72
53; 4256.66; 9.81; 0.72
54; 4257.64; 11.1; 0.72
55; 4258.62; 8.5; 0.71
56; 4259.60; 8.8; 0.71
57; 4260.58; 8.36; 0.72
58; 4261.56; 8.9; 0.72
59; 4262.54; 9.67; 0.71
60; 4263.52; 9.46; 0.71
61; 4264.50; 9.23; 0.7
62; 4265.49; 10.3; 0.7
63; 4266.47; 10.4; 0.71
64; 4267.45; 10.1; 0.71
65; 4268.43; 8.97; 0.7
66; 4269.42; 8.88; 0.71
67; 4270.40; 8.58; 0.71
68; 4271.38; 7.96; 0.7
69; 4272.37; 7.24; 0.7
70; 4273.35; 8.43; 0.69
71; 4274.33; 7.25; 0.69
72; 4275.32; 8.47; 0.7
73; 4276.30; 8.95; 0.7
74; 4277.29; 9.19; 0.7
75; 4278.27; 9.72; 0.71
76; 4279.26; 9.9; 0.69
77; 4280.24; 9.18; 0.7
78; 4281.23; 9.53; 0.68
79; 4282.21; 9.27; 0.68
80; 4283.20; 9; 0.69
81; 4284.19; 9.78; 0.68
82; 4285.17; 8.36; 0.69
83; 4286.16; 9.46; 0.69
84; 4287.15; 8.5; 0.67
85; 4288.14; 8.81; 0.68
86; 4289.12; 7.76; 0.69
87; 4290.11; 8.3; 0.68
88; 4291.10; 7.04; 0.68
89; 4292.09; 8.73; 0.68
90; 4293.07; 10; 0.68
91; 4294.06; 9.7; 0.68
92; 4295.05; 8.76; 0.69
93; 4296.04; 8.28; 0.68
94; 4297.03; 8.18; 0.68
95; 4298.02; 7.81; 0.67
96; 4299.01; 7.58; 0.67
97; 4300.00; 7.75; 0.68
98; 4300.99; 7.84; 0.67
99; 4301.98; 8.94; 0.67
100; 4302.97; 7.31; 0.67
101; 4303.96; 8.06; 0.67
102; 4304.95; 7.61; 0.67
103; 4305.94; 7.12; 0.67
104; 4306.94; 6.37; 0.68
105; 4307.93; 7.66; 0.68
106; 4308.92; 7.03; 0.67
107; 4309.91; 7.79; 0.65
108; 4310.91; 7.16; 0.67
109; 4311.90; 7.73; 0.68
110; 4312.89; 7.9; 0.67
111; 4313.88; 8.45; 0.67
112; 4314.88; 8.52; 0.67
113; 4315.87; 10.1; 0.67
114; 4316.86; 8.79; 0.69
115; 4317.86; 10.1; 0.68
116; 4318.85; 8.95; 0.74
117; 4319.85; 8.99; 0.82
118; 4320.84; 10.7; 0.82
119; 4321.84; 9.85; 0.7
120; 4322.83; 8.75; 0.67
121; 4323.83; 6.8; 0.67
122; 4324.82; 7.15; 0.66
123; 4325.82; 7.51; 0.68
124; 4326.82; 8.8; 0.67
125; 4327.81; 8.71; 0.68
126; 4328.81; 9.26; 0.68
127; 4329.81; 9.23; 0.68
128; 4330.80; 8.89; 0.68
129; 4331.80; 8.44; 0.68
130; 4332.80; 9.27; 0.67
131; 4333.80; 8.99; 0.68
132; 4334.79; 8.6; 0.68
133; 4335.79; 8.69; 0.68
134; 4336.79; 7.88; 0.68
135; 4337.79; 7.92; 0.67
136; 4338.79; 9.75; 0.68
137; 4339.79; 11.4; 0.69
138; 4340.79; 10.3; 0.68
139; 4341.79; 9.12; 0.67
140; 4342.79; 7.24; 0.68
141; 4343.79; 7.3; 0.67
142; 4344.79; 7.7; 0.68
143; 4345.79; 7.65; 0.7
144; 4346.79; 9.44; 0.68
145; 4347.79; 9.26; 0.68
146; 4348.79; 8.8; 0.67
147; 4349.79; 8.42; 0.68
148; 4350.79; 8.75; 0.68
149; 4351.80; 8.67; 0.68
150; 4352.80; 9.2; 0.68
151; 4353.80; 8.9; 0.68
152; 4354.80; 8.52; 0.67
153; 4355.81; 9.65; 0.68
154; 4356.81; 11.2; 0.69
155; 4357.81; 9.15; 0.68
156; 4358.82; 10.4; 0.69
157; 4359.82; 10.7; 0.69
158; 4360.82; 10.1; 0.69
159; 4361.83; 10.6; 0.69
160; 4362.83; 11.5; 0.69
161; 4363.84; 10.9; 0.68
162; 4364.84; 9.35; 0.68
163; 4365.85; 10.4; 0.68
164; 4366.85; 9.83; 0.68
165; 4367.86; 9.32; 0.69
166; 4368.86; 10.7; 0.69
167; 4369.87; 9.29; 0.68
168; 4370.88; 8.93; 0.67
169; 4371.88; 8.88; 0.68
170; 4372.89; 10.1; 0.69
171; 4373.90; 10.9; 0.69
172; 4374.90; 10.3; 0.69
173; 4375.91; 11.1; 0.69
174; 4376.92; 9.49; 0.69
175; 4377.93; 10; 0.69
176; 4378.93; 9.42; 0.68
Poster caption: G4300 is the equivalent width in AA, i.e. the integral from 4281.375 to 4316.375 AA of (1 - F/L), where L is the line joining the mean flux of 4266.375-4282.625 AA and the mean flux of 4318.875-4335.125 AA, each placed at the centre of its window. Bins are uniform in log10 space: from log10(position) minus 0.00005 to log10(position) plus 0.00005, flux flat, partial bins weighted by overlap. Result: 2.3 AA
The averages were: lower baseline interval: 8.91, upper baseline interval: 8.75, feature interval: 8.26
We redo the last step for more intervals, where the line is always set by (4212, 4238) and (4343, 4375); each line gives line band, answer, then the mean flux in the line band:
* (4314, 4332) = 1.08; 8.86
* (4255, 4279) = 0.49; 9.13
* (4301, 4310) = 1.77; 7.55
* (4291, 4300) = 0.86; 8.48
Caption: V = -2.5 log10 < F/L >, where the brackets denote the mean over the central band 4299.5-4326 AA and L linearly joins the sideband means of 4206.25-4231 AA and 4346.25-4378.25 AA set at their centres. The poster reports 0.17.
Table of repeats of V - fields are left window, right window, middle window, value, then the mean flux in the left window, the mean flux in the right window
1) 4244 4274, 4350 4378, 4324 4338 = 0.14 mag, 9.31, 9.87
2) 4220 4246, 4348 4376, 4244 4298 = 0.03 mag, 9.18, 9.78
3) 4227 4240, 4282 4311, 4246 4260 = -0.08 mag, 9.19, 8.2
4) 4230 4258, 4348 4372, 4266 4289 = 0.07 mag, 9.5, 9.68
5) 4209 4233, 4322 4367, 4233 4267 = -0.02 mag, 9.26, 9.09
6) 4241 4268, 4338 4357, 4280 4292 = 0.08 mag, 9.58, 8.96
